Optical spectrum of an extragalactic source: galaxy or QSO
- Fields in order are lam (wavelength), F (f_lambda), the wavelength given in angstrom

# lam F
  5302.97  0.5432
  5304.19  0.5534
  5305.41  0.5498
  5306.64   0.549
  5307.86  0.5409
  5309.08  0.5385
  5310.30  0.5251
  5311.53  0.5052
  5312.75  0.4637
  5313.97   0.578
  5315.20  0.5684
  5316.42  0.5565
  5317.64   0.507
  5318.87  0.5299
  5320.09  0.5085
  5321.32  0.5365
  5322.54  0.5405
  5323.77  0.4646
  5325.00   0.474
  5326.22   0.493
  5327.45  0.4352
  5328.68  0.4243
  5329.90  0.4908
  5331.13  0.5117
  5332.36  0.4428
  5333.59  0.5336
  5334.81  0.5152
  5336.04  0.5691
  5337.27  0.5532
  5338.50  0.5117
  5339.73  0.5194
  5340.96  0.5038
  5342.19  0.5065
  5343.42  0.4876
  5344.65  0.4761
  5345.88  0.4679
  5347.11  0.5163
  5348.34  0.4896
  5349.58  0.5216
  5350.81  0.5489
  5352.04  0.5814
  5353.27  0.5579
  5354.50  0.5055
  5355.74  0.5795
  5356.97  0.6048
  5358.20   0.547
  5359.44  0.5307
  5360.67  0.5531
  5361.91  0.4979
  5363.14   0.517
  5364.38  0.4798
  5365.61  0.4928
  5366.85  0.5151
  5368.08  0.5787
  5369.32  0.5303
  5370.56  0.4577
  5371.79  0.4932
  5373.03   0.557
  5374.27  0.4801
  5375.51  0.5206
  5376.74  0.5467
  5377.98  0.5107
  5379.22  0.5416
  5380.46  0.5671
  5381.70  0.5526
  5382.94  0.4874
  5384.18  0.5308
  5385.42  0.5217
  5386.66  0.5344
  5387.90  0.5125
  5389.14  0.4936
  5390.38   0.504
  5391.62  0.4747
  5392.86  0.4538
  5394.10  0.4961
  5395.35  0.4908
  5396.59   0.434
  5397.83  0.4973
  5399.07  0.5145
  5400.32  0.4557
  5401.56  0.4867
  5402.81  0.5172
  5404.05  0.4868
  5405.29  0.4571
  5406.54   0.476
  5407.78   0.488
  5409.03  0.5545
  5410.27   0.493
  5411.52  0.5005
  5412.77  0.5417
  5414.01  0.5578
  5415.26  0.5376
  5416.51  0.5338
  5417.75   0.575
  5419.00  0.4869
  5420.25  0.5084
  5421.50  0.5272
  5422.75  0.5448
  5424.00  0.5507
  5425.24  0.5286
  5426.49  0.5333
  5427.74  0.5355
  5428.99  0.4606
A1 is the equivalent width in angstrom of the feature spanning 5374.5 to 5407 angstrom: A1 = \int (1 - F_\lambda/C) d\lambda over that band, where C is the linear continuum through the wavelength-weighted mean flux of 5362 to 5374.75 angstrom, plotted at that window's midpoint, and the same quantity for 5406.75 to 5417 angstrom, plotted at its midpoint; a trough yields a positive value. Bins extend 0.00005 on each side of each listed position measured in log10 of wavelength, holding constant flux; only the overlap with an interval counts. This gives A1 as 0.9 angstrom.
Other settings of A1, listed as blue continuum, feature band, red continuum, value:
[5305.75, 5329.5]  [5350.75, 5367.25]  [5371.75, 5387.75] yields -0.4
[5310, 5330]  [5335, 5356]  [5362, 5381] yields -0.4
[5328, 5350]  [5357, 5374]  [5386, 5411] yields -0.8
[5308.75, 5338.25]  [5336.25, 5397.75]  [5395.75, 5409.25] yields -2.5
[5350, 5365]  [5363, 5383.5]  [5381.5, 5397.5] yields 0.0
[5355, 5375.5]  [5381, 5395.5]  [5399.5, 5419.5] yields 0.3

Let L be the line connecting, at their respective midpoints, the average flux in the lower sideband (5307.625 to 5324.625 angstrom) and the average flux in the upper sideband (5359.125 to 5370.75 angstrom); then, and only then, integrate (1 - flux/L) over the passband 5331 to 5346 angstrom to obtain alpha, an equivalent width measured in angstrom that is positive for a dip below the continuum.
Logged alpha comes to 0.36 angstrom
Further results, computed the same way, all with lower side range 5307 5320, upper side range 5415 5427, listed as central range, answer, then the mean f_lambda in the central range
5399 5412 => 0.97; 0.493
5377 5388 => 0.04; 0.53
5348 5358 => -0.35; 0.55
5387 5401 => 1.24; 0.485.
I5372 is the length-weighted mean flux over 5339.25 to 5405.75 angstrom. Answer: 0.513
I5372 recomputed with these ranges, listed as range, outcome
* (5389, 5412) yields 0.488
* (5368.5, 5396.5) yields 0.511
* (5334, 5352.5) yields 0.518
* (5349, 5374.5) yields 0.531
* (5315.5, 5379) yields 0.516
